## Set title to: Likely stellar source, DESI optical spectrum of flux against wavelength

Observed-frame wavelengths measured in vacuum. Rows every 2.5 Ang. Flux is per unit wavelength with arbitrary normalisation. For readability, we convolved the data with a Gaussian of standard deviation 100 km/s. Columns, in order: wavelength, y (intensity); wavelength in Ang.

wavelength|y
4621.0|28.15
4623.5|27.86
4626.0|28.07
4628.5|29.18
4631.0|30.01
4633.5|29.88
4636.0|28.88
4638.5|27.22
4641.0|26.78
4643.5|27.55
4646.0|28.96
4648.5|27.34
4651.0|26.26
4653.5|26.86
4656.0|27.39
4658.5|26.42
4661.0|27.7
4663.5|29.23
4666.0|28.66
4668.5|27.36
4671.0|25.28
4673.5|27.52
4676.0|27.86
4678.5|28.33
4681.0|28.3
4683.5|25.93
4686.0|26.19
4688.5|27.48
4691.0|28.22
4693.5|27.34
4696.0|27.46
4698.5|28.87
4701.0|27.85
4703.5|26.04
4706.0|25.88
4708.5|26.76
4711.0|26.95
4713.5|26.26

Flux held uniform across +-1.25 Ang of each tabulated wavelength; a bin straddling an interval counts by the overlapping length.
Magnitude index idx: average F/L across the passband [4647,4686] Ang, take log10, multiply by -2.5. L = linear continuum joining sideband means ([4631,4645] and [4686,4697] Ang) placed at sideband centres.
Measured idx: 0.02 mag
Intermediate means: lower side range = 28.3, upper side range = 27.5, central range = 27.3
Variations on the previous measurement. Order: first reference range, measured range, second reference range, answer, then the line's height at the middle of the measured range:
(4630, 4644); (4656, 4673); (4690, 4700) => 0.03 mag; 28.2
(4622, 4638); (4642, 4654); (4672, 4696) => 0.04 mag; 28.4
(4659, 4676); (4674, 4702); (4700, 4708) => -0.02 mag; 27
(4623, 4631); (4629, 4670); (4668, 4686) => 0.00 mag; 28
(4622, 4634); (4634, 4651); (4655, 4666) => 0.03 mag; 28.4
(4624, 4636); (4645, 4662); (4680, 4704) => 0.05 mag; 28.5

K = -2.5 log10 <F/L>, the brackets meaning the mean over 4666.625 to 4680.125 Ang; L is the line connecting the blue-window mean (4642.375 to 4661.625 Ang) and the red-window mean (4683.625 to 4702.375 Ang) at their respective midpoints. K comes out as 0.00 mag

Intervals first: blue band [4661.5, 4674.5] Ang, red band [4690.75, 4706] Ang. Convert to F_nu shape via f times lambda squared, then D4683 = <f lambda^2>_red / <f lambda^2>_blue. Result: 1.0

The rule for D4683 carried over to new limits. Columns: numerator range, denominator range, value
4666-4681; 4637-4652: 1.02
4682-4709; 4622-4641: 0.97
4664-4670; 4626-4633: 0.97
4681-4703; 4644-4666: 1.01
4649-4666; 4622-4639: 0.96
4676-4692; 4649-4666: 1.01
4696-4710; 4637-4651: 1.01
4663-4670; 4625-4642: 1.00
